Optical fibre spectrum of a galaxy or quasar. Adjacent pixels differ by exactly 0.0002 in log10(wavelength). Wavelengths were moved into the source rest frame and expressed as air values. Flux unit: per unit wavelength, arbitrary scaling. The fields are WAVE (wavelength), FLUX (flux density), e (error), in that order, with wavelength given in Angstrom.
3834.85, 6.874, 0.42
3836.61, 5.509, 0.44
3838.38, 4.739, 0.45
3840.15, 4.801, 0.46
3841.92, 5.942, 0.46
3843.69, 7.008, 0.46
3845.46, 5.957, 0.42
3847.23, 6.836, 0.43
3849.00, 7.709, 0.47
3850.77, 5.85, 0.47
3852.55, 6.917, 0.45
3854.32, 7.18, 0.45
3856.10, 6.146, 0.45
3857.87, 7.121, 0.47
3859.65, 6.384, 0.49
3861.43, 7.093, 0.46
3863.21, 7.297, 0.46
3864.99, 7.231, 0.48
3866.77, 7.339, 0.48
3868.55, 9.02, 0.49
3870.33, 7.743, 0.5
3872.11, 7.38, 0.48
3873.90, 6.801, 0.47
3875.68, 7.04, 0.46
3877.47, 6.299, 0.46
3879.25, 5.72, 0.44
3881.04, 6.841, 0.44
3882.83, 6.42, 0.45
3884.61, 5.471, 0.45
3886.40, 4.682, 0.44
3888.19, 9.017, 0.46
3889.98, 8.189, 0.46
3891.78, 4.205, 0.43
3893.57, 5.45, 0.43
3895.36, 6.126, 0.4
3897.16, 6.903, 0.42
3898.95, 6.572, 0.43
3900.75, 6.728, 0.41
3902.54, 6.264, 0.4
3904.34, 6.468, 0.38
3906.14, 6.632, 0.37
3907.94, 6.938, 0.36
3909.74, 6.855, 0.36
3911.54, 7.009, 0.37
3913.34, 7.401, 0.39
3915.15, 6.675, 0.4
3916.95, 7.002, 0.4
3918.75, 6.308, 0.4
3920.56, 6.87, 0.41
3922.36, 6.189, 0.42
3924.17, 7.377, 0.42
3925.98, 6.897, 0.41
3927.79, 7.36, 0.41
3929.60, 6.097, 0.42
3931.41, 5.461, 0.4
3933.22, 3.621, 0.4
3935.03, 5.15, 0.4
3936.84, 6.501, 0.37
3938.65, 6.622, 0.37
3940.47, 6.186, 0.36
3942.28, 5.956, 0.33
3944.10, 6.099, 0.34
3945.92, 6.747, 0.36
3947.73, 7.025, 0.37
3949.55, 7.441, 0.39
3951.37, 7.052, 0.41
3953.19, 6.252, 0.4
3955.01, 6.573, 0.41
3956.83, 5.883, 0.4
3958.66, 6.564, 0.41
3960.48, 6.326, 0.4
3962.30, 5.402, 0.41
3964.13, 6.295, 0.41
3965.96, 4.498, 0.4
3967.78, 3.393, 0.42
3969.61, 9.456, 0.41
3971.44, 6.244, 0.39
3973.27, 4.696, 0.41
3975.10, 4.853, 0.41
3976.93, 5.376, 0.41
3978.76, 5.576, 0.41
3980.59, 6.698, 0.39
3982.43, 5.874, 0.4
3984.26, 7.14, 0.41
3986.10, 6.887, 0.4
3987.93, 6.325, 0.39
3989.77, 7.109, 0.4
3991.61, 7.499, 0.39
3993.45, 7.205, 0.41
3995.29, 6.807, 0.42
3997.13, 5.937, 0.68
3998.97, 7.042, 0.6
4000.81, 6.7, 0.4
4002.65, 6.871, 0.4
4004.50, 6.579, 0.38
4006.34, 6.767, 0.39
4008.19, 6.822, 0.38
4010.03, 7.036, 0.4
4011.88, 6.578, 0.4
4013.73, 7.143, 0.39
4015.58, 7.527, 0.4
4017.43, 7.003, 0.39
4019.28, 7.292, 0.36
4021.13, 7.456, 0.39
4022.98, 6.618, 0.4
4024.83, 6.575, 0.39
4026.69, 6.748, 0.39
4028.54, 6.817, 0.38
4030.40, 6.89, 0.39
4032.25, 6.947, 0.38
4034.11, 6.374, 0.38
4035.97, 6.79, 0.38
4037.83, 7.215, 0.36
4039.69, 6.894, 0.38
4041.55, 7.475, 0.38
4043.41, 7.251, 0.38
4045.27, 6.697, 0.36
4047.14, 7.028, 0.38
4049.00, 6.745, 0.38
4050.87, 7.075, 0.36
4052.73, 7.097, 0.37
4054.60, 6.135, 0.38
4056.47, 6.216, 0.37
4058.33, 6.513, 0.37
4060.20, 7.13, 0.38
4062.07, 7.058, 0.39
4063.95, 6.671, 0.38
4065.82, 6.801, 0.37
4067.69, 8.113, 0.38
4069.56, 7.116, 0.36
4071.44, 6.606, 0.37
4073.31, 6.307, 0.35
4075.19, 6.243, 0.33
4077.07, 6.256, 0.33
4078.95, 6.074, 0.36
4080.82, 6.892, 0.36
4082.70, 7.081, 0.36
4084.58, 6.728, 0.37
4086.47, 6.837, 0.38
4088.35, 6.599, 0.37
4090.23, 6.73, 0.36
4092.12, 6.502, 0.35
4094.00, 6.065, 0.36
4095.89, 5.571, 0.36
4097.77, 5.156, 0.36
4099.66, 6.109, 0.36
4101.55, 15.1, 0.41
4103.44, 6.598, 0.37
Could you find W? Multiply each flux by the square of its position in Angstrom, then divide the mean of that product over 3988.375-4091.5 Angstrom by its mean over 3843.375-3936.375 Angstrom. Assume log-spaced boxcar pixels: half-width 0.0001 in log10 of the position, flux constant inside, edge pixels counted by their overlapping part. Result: 1.11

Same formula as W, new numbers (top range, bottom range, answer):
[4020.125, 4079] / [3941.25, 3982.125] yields 1.17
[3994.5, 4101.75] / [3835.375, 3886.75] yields 1.14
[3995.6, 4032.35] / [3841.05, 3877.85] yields 1.06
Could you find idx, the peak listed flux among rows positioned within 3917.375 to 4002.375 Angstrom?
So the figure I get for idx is 9.456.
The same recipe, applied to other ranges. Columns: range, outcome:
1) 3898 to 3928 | 7.401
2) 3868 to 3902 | 9.02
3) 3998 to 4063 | 7.527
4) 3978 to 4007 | 7.499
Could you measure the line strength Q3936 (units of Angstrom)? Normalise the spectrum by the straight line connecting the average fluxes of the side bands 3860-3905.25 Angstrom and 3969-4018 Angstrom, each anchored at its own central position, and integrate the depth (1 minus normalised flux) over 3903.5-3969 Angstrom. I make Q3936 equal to 3.56 Angstrom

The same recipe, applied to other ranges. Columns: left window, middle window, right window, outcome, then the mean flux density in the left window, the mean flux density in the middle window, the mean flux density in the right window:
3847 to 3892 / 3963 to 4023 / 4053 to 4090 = 2.3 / 6.88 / 6.52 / 6.71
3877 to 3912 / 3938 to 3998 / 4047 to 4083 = 2.4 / 6.44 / 6.3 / 6.75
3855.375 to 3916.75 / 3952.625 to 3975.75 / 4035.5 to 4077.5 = 3.1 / 6.75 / 5.88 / 6.85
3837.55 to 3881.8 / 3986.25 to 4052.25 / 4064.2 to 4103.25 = -0.3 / 6.74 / 6.91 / 6.93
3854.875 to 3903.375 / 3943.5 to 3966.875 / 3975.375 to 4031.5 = 1.4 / 6.72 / 6.32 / 6.74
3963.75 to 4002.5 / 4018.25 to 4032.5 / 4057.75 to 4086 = -0.9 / 6.28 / 6.92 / 6.77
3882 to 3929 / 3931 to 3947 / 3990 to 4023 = 2.1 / 6.61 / 5.84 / 6.95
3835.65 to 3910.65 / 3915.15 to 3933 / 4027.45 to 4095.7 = 0.4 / 6.59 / 6.51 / 6.76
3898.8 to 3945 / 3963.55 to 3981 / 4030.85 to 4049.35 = 2.6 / 6.43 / 5.67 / 6.95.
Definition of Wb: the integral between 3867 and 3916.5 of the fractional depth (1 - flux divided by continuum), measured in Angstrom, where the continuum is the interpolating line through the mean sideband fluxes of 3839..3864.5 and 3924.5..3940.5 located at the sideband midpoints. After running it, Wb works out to -3.2 Angstrom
